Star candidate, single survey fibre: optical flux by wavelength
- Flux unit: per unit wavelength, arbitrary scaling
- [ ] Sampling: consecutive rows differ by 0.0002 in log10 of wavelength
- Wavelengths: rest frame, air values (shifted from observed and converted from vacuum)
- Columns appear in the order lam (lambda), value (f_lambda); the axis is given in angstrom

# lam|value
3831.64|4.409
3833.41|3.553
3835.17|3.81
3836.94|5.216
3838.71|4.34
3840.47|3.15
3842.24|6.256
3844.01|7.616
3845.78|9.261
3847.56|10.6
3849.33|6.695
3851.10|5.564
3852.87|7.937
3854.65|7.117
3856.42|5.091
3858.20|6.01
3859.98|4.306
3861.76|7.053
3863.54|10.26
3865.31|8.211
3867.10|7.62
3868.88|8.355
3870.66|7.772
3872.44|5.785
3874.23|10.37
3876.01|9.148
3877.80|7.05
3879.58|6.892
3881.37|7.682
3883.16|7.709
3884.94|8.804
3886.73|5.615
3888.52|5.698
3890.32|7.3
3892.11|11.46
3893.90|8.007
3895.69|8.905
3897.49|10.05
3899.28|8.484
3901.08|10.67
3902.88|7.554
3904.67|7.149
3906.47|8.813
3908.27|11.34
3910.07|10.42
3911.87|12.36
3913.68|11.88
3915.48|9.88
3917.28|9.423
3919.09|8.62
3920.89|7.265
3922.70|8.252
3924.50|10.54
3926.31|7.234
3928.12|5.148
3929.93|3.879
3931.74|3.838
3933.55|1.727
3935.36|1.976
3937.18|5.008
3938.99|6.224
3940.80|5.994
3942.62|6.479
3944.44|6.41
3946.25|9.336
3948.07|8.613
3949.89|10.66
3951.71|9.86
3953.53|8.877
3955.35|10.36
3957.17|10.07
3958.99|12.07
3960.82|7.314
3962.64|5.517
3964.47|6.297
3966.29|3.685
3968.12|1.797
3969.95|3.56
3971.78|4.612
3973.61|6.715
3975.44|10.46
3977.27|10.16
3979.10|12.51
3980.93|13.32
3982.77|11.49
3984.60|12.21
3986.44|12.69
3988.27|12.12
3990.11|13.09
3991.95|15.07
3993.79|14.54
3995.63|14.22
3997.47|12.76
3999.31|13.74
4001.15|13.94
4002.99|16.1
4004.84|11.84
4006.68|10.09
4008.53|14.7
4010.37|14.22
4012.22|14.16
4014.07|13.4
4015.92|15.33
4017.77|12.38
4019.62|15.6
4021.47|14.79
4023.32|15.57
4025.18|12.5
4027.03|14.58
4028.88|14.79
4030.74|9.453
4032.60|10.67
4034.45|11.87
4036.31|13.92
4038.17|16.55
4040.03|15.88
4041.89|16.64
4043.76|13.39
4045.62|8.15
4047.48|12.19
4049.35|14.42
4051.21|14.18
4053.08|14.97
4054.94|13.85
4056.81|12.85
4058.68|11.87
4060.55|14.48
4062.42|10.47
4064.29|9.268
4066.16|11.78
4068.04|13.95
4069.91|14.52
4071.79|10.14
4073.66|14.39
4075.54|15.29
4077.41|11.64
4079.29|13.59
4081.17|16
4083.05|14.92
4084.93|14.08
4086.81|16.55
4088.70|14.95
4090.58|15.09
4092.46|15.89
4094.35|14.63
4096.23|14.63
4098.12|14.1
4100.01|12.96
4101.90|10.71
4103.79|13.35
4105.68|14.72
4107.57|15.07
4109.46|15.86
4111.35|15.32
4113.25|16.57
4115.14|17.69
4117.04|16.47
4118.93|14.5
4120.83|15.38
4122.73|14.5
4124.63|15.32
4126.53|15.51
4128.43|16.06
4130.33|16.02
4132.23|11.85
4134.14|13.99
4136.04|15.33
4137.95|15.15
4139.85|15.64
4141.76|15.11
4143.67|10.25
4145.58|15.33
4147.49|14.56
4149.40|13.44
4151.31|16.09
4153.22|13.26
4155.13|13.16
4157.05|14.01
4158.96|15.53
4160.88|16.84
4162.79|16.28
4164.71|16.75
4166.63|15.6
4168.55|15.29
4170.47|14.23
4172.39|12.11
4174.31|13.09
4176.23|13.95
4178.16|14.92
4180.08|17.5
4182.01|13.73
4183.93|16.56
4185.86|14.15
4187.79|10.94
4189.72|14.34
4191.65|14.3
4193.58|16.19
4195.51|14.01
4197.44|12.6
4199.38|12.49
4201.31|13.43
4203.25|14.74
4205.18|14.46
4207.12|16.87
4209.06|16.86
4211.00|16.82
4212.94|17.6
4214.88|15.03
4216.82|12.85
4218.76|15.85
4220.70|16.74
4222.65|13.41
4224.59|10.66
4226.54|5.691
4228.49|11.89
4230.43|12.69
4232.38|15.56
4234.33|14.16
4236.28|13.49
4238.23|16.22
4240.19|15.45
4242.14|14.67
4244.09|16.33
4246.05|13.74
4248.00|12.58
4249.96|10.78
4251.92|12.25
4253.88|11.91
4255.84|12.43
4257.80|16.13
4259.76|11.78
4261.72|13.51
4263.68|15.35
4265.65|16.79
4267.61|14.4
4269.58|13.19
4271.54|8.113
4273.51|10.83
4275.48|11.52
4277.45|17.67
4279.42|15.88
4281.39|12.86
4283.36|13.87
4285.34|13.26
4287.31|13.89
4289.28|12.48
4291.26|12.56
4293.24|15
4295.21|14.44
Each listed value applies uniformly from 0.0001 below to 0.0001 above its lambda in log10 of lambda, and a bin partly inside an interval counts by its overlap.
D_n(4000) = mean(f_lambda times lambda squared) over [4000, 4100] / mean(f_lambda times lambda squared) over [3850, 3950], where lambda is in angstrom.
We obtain 1.9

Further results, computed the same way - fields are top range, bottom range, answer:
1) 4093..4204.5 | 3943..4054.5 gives 1.34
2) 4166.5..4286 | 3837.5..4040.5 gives 1.70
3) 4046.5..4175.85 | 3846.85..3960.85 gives 2.01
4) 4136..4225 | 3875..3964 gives 2.08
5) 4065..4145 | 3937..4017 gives 1.49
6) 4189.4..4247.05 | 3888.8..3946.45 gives 2.13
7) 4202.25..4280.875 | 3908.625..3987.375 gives 1.99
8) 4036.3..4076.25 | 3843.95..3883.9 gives 1.94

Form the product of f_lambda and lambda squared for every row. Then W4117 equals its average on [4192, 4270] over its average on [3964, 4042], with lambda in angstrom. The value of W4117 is 1.28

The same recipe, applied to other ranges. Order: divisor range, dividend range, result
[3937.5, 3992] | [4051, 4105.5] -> 1.64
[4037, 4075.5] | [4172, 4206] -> 1.14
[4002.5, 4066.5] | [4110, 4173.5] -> 1.18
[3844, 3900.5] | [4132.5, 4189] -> 2.16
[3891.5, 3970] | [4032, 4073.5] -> 1.77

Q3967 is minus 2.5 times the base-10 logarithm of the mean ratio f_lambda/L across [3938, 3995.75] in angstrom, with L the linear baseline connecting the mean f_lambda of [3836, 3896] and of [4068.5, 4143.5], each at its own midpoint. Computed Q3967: 0.141 mag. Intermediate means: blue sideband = 7.3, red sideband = 14.7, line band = 9.19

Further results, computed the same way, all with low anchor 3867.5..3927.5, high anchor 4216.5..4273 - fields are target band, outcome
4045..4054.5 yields -0.21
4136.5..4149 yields -0.19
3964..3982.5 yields 0.28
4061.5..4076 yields -0.13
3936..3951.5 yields 0.25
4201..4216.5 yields -0.21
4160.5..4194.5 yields -0.19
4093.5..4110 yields -0.22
